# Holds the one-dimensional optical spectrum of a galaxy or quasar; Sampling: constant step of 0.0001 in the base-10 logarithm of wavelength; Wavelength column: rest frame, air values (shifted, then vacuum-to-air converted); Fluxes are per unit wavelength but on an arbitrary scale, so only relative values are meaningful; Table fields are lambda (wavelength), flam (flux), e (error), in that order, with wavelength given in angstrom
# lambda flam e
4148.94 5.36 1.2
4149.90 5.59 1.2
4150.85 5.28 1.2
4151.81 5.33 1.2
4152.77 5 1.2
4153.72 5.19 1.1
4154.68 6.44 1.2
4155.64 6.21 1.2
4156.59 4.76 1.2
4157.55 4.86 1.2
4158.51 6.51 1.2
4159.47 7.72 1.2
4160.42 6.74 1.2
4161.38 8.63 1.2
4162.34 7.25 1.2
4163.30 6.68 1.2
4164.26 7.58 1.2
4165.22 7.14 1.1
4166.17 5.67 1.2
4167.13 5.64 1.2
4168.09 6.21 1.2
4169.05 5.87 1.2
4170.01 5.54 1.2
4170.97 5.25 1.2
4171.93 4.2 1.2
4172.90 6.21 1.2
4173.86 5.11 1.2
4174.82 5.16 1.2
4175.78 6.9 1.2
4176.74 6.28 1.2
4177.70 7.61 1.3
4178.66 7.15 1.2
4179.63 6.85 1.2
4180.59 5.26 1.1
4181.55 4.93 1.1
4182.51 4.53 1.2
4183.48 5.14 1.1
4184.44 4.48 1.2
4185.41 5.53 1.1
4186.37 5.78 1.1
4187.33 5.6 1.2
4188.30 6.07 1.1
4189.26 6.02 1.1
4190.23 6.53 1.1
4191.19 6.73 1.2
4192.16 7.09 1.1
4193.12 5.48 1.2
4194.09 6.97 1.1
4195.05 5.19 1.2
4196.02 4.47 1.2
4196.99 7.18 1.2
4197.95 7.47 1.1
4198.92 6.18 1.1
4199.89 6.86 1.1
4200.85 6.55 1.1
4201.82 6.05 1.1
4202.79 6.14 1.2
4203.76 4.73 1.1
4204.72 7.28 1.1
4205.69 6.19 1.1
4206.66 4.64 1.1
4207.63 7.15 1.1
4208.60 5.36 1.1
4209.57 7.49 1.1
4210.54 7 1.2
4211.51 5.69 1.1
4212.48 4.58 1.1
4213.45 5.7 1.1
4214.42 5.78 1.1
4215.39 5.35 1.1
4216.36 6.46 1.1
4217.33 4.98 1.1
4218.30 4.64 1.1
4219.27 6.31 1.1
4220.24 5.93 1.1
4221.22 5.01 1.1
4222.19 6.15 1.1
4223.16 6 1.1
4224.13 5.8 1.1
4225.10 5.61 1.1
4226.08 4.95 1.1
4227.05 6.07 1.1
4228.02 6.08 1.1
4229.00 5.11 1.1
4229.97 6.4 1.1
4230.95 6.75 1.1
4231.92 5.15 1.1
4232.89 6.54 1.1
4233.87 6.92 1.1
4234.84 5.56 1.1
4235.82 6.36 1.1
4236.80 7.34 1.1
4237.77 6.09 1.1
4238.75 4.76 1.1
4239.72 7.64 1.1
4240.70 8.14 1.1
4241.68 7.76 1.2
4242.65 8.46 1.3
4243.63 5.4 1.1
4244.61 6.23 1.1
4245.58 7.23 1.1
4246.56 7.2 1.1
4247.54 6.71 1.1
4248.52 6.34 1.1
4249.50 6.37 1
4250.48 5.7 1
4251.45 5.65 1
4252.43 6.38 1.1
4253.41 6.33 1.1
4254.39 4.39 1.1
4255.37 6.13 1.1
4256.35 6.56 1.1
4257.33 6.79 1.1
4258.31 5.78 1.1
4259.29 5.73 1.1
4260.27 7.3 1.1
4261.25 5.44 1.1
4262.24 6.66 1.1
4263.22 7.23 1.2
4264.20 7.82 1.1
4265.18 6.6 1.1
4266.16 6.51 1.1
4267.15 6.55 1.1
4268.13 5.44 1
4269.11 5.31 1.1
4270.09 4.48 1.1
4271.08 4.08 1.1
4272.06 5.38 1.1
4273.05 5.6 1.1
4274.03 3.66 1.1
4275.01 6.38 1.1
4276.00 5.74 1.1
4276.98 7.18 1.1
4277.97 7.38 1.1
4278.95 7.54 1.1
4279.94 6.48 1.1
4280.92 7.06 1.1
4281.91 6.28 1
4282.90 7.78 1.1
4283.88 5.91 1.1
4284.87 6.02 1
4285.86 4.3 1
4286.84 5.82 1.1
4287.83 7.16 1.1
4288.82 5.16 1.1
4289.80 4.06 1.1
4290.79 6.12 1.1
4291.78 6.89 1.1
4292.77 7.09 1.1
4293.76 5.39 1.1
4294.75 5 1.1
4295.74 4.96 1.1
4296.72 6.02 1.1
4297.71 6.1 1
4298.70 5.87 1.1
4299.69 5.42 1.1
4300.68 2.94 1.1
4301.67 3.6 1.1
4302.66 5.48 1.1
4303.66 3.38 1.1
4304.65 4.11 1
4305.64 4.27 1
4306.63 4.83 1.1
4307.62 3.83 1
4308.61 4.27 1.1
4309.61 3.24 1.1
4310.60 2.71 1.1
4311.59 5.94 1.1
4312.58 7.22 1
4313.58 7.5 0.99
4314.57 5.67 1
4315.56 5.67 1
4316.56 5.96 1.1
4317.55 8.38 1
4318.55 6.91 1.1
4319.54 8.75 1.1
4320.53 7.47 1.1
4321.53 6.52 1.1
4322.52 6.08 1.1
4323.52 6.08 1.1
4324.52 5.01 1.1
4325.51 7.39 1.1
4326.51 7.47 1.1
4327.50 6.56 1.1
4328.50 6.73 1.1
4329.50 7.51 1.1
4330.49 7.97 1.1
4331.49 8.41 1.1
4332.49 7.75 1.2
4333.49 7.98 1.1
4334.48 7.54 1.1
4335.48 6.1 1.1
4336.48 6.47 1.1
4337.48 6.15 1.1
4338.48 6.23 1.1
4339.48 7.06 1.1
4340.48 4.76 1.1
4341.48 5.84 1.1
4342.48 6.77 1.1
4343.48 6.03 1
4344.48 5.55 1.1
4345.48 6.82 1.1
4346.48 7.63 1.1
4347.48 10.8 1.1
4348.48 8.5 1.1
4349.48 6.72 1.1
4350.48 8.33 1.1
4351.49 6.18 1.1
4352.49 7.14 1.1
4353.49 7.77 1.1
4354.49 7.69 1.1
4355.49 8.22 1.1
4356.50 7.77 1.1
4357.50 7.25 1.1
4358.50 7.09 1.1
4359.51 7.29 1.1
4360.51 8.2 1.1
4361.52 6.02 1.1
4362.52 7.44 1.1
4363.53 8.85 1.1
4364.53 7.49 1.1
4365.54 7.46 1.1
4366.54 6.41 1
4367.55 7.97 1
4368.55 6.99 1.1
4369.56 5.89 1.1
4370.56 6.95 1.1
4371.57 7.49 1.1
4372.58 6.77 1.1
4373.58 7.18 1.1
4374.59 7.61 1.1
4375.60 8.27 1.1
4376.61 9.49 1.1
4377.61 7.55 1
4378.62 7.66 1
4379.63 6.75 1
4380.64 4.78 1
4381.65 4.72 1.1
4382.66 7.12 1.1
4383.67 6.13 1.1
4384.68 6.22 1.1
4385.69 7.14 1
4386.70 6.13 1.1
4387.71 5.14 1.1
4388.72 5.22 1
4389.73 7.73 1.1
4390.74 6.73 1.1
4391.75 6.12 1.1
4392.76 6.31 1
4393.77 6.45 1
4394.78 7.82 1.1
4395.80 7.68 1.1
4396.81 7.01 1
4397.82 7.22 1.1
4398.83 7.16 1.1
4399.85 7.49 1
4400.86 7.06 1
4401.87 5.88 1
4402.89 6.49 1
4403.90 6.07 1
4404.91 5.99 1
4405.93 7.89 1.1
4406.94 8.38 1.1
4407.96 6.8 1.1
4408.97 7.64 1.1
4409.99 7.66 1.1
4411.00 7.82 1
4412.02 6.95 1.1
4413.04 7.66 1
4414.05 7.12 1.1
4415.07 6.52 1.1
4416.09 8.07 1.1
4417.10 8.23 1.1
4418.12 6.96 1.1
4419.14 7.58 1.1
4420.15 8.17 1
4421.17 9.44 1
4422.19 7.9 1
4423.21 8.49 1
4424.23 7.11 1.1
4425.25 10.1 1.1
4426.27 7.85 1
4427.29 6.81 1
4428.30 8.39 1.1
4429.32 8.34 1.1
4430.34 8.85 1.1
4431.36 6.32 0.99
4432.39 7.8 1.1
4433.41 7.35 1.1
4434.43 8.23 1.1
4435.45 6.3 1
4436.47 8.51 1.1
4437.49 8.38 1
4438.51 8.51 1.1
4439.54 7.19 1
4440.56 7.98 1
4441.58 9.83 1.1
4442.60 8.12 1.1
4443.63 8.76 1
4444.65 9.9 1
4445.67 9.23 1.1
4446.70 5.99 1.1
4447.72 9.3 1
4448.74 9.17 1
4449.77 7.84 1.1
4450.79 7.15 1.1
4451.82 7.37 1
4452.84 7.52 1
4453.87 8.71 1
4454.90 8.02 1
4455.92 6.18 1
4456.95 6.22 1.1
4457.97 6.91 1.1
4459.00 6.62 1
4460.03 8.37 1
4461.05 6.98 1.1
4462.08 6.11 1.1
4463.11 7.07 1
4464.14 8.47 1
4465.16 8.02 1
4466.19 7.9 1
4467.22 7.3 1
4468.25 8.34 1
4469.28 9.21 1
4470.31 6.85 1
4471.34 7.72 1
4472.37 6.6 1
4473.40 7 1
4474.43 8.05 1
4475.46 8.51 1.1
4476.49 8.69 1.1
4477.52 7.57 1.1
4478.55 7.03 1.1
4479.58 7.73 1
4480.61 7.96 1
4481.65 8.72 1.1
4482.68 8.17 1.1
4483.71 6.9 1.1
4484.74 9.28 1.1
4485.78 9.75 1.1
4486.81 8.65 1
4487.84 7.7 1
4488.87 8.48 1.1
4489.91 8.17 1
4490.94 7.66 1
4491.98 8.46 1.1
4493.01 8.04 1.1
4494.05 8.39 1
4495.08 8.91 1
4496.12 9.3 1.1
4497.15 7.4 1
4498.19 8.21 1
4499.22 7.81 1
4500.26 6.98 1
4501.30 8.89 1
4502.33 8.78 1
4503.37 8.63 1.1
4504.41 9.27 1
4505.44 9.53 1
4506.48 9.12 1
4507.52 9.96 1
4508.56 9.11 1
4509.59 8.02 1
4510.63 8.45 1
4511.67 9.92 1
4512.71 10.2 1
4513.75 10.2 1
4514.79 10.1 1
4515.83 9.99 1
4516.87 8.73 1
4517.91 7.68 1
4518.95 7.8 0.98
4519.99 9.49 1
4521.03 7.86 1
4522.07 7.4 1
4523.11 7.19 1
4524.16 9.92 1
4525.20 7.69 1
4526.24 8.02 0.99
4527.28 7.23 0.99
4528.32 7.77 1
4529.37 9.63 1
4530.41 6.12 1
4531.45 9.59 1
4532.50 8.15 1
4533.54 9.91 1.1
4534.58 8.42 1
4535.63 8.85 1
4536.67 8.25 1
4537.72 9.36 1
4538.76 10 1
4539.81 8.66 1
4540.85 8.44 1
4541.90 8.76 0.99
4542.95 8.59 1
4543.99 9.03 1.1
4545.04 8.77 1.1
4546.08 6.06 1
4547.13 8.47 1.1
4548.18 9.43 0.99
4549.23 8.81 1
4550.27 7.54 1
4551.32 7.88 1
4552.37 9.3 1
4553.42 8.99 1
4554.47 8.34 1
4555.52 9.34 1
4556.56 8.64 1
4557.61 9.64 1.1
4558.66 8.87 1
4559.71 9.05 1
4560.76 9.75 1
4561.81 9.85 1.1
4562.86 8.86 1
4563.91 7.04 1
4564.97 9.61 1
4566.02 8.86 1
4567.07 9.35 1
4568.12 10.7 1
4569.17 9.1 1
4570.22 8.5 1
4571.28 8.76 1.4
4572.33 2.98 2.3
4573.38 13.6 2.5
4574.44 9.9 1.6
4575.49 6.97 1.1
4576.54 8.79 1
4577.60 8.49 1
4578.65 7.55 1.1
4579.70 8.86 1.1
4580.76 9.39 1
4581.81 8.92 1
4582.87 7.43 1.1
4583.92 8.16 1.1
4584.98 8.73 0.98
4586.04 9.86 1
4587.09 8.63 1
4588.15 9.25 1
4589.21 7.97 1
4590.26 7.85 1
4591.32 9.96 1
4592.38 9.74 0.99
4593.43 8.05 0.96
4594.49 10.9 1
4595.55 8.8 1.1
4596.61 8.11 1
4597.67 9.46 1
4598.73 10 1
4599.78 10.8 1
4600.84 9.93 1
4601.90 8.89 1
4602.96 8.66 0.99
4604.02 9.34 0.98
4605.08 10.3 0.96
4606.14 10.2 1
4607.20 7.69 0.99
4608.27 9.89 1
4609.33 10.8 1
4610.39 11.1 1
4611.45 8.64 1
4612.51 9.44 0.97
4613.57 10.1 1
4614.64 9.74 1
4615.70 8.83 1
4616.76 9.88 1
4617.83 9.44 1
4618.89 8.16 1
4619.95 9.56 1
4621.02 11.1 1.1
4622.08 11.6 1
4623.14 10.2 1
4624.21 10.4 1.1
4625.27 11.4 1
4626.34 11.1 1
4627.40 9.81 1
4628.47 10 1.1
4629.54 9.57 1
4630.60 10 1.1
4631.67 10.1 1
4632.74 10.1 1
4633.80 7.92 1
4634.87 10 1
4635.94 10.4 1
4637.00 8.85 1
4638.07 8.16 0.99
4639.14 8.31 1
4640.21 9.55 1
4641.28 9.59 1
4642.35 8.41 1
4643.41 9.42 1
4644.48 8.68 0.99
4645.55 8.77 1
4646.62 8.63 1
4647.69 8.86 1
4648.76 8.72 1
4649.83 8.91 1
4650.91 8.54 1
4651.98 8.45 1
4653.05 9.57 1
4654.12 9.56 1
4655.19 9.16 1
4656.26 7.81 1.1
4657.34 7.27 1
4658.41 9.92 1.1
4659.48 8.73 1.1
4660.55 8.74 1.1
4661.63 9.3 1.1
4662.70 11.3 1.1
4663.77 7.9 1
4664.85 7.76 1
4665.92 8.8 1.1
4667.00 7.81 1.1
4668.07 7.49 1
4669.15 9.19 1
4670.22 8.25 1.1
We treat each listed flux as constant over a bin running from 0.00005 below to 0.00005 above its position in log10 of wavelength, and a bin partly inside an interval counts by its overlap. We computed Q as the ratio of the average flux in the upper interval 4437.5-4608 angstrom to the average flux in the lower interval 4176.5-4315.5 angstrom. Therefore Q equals 1.4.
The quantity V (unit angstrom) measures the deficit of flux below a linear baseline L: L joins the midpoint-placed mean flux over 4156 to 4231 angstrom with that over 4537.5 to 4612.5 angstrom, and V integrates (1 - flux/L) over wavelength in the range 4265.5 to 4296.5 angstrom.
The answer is 3.7 angstrom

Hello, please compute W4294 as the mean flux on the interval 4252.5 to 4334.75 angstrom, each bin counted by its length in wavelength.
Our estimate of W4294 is 6.02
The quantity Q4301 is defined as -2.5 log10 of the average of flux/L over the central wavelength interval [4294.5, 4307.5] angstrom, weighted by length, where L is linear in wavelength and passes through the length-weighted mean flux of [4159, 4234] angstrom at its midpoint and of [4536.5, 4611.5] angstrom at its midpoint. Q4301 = 0.400 mag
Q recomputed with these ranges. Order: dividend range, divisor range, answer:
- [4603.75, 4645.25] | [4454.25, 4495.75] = 1.24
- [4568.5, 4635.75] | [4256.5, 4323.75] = 1.61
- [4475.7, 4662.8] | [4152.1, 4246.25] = 1.47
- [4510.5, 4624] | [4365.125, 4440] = 1.24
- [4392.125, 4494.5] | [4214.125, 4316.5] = 1.32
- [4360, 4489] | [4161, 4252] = 1.23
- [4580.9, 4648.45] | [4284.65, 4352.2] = 1.53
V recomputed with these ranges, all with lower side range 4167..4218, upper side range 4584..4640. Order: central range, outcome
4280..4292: 1.2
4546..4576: 1.0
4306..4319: 2.7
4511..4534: 0.3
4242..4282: 1.8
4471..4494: 1.1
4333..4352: 0.8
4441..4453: -0.4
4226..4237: 0.3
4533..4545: 0.0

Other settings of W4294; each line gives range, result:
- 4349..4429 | 7.23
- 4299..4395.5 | 6.62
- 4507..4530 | 8.73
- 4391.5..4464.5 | 7.61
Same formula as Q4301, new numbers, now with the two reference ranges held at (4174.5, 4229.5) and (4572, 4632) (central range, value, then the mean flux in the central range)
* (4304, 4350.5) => 0.09 mag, 6.47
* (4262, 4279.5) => 0.08 mag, 6.08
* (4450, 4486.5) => 0.08 mag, 7.69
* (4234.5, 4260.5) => -0.02 mag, 6.45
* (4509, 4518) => -0.08 mag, 9.33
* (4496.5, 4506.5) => 0.01 mag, 8.45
